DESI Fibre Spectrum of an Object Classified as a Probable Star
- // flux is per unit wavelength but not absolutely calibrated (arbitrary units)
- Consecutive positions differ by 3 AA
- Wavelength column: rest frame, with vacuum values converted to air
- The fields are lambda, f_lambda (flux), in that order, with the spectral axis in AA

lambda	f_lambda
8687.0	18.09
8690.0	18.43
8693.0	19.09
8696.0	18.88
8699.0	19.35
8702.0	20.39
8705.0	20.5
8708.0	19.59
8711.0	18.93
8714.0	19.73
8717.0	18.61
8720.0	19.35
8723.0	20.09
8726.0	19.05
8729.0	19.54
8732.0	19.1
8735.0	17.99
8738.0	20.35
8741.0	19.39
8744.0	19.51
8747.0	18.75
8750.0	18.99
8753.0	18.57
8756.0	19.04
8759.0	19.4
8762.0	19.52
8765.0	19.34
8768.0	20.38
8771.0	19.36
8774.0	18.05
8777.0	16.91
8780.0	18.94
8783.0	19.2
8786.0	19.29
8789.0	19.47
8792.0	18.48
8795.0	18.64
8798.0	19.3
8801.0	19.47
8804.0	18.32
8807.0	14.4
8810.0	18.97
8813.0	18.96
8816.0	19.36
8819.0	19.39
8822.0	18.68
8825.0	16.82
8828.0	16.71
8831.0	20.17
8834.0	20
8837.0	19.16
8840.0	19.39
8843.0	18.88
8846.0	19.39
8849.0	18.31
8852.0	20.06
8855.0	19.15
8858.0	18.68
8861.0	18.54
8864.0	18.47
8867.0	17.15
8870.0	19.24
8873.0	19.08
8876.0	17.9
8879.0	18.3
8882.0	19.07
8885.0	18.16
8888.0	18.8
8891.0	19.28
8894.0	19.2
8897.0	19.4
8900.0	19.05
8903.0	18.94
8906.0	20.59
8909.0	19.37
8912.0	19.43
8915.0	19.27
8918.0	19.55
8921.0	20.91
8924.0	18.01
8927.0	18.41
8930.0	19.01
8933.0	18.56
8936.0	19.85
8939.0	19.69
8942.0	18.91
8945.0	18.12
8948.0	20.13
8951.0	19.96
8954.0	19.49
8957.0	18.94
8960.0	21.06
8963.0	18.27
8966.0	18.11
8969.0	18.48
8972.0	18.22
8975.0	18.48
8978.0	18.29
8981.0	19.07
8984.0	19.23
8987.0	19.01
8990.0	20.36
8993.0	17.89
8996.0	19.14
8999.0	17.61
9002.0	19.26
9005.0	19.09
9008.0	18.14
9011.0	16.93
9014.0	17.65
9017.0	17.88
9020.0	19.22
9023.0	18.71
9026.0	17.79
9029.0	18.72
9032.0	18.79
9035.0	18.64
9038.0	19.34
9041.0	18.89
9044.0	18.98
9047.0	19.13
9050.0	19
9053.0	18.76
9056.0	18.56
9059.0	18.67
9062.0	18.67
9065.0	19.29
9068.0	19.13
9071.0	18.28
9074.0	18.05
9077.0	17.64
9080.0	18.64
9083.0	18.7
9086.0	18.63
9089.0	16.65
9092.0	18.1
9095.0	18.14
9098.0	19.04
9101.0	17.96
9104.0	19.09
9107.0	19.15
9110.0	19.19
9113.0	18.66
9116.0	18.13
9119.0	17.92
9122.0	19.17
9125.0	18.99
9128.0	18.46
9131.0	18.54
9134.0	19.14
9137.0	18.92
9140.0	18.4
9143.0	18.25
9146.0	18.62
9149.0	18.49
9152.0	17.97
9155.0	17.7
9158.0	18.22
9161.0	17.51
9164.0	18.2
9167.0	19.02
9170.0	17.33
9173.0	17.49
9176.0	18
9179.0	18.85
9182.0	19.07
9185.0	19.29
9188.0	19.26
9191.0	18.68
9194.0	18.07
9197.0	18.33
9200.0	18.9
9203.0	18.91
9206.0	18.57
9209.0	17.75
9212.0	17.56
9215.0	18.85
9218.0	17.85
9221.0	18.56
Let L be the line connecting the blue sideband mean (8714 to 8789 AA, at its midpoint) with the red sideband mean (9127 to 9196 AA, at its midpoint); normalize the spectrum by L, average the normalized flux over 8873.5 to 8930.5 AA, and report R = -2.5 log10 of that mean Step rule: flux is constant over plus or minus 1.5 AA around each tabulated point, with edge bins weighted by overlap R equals -0.01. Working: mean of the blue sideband 19.1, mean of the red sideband 18.4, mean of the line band 19.1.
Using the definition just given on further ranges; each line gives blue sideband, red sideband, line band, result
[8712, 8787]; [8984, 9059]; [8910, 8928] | -0.03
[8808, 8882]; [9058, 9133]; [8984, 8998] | -0.03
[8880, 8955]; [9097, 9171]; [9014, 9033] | 0.02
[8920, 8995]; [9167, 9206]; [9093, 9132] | 0.00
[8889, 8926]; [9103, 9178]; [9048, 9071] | 0.00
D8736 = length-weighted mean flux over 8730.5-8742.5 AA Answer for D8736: 19.2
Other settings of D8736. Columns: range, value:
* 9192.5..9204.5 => 18.6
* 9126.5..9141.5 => 18.7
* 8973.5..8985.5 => 18.8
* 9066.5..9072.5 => 18.7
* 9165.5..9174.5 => 17.9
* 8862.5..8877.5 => 18.4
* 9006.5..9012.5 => 17.5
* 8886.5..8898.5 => 19.2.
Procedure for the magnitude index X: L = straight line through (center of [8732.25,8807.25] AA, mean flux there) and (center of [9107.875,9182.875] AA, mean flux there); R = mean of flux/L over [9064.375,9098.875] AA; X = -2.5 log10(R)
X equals 0.01 mag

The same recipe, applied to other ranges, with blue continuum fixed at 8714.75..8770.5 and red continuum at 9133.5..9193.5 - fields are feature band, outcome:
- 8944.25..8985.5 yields -0.01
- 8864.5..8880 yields 0.04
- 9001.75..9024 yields 0.02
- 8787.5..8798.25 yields 0.01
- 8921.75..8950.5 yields -0.01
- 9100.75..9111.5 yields -0.02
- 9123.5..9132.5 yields -0.01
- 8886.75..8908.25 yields -0.02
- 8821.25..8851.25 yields 0.02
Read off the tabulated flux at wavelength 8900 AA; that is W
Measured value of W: 19.05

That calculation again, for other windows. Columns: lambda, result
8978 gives 18.29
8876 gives 17.9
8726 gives 19.05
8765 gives 19.34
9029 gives 18.72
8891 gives 19.28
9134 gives 19.14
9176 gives 18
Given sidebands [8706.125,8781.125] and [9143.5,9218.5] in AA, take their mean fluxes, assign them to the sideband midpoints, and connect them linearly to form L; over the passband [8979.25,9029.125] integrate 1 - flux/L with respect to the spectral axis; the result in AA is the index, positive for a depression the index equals 0.3 AA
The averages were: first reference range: 19.1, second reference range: 18.3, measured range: 18.6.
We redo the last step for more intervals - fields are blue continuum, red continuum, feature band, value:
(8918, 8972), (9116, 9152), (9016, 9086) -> 0.57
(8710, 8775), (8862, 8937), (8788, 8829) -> 1.66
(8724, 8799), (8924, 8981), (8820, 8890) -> 1.15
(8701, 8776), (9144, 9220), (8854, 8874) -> 0.47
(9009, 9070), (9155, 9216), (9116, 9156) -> -0.09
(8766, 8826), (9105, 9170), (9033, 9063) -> -0.55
